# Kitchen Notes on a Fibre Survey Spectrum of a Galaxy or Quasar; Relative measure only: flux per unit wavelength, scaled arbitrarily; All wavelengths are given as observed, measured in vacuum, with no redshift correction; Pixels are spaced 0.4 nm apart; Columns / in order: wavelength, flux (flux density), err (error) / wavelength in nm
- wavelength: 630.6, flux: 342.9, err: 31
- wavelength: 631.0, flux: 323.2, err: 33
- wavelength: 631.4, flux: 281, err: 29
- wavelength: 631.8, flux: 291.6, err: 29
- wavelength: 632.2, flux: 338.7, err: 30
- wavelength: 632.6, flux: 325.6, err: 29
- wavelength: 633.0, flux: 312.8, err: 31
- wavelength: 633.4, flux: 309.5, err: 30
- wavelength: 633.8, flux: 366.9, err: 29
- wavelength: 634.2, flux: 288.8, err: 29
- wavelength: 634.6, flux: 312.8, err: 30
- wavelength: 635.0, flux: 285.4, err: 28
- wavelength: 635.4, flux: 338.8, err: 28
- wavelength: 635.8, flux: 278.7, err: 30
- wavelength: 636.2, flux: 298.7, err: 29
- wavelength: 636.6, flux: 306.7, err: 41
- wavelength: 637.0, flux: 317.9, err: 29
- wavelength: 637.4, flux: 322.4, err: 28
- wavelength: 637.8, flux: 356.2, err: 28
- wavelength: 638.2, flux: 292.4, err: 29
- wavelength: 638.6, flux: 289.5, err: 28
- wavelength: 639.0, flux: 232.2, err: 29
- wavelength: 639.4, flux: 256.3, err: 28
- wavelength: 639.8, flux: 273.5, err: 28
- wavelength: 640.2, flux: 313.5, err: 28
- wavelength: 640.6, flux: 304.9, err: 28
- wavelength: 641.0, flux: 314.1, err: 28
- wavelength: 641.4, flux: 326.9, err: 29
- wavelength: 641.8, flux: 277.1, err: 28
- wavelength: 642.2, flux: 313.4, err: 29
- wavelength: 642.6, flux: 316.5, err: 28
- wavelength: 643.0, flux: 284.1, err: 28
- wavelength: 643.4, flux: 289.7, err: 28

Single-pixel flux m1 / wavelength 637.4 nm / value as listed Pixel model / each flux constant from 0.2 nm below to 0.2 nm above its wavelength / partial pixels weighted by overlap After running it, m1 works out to 322.4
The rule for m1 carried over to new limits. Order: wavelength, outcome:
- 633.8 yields 366.9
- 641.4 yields 326.9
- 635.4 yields 338.8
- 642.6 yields 316.5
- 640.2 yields 313.5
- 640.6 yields 304.9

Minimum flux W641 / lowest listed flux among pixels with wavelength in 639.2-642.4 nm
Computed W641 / 256.3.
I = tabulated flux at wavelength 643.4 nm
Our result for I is 289.7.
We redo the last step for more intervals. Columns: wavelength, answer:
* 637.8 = 356.2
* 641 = 314.1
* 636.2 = 298.7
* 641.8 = 277.1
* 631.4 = 281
